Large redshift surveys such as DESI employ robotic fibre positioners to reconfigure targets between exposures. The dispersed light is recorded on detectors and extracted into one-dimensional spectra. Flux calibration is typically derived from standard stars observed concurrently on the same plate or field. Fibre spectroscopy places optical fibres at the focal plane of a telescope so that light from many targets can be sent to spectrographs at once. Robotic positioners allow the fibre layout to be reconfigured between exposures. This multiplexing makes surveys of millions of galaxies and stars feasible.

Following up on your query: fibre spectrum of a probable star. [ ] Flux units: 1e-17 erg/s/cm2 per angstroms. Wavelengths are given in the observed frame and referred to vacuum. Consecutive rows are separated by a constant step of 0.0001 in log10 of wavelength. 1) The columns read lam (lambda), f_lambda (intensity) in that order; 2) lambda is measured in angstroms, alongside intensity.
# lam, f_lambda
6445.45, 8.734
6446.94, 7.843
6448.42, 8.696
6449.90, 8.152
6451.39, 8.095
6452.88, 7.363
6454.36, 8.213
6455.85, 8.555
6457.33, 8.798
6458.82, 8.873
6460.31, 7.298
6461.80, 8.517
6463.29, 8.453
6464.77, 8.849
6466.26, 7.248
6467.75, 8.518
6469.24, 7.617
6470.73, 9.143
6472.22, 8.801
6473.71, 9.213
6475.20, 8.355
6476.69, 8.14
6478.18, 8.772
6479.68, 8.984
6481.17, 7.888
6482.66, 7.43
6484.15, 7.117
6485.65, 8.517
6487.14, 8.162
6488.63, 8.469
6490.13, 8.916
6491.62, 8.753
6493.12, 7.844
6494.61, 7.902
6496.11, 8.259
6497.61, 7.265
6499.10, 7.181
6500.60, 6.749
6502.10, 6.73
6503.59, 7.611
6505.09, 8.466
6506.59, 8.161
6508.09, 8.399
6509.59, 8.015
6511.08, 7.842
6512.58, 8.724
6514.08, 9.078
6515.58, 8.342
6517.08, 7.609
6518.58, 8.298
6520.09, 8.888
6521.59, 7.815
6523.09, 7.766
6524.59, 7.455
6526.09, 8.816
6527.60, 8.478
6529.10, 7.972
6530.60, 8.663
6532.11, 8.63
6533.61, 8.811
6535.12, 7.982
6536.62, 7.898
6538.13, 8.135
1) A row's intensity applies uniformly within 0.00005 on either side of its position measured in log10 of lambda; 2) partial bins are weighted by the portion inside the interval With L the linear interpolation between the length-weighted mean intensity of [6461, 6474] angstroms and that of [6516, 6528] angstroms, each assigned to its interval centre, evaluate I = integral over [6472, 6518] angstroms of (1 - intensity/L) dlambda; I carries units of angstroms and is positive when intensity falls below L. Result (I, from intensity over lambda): 1.00 angstroms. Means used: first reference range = 8.46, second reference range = 8.13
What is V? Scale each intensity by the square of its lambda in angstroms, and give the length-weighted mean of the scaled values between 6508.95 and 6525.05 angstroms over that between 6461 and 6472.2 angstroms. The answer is 1.0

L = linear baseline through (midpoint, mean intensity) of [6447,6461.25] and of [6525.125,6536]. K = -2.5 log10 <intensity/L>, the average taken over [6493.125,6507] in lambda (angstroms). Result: 0.10 mag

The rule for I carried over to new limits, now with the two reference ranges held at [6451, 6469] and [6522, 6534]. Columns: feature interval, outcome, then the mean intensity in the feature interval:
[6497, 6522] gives 0.96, 7.96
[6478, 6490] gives 0.10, 8.17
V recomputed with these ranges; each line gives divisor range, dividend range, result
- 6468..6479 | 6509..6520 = 0.98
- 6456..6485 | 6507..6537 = 1.01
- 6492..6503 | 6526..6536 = 1.14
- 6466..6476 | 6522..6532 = 0.99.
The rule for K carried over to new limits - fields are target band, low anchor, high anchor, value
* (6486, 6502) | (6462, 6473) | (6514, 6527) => 0.050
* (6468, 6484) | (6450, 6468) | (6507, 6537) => -0.020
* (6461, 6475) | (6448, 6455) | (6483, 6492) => -0.041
